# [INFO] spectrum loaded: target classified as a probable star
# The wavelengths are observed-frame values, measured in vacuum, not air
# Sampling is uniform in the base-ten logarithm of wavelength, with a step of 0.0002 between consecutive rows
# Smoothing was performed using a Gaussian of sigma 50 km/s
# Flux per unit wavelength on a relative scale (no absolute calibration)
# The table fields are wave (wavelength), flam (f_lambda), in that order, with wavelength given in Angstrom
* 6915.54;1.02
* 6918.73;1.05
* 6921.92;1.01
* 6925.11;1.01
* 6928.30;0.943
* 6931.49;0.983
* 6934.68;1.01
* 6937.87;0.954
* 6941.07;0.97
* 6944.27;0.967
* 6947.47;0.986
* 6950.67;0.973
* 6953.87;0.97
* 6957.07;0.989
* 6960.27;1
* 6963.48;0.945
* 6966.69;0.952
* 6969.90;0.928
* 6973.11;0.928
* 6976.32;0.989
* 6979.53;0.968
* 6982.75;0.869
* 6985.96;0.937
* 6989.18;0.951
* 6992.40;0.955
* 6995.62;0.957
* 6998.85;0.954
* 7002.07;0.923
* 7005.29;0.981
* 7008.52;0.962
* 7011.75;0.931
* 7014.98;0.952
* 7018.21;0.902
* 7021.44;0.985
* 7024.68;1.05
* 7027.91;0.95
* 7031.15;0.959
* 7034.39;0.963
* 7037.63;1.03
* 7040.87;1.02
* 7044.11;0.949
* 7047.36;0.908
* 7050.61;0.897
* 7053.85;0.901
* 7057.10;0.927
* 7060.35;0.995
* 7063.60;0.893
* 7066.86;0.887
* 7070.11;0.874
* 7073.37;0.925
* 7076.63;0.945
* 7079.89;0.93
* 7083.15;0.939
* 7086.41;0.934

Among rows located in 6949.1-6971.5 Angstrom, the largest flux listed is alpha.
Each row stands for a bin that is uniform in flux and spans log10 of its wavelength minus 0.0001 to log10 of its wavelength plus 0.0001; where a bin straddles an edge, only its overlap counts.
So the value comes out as 1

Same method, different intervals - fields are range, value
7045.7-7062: 0.995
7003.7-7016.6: 0.981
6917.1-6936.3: 1.05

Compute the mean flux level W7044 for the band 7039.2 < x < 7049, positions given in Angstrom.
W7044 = 0.959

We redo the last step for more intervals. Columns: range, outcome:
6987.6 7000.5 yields 0.954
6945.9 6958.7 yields 0.98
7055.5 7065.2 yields 0.939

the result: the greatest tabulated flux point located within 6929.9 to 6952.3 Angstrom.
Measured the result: 1.01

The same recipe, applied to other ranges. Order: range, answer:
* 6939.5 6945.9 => 0.97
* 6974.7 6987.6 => 0.989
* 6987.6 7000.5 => 0.957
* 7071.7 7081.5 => 0.945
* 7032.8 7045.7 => 1.03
